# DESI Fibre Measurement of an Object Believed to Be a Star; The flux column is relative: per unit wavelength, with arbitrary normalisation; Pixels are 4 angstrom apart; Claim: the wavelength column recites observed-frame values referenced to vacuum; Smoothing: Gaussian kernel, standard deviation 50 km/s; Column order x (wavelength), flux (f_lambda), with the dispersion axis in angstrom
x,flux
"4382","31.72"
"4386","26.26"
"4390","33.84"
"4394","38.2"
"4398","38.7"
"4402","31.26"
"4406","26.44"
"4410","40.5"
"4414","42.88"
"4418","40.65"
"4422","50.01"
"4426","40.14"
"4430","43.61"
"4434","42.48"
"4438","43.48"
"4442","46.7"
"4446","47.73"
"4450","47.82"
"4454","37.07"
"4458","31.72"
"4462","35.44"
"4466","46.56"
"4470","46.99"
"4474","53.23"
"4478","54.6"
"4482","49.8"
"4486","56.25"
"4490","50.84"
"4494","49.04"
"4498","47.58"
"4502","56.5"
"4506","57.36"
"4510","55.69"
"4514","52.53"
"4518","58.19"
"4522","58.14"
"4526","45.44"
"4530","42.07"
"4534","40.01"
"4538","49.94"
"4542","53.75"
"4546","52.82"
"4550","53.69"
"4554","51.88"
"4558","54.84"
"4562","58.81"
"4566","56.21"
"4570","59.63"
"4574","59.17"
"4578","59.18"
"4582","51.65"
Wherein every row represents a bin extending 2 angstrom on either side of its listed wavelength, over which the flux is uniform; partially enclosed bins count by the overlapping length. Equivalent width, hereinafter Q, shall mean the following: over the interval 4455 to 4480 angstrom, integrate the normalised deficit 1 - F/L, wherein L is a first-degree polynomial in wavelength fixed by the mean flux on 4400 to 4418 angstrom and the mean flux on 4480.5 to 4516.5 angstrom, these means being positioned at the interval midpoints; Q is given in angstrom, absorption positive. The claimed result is 1.5 angstrom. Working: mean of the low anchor 35.9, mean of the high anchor 53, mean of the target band 44.4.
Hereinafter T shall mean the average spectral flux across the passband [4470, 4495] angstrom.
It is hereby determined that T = 52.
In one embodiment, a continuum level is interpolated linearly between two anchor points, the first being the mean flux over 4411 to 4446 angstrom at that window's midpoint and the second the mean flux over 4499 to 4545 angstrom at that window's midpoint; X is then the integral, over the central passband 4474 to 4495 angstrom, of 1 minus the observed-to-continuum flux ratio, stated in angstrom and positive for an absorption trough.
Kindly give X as -1.6 angstrom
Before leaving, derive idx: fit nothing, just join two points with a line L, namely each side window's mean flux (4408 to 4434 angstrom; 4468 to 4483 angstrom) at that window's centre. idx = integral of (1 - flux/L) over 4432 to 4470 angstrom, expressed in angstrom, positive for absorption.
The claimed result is 4.03 angstrom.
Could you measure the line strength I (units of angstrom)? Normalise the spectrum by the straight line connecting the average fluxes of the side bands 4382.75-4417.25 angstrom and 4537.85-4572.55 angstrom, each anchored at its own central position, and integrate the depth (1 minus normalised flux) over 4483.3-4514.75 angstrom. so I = -3.63 angstrom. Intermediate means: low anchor 34.9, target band 53.2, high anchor 54.9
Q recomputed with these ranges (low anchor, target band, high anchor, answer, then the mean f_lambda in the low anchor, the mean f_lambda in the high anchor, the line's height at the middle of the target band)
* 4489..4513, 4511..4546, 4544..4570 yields 2.35 angstrom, 52.9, 55.1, 54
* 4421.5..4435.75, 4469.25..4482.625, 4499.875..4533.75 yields -0.93 angstrom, 43.5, 52.5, 48.3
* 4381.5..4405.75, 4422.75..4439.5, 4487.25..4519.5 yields -1.28 angstrom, 32.9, 53.5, 39.9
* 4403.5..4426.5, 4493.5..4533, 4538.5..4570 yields -1.43 angstrom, 39.9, 54.7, 50.3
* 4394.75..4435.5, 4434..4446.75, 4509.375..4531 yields -0.78 angstrom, 39.6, 52.2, 42.6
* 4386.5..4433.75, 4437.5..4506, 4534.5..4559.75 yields -4.38 angstrom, 38.5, 52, 44.6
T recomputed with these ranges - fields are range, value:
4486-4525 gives 53.9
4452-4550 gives 49.3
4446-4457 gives 42.4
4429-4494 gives 46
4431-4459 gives 42.9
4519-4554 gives 49.9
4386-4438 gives 38.7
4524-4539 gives 44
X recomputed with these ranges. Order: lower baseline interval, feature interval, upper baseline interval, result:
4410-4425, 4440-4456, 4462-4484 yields 0.58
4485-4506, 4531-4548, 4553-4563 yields 1.76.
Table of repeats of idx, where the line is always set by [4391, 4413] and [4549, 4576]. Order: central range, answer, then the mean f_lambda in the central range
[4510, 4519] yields -0.9 angstrom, 55.1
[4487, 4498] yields -0.7 angstrom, 50.1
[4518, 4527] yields -0.5 angstrom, 53.9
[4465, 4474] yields -0.8 angstrom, 48.2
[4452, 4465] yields 2.2 angstrom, 35.7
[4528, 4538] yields 1.9 angstrom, 42.8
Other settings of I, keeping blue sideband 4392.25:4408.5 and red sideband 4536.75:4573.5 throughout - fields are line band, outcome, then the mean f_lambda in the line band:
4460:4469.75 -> 0.1 angstrom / 42.1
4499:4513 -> -2.1 angstrom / 55.6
